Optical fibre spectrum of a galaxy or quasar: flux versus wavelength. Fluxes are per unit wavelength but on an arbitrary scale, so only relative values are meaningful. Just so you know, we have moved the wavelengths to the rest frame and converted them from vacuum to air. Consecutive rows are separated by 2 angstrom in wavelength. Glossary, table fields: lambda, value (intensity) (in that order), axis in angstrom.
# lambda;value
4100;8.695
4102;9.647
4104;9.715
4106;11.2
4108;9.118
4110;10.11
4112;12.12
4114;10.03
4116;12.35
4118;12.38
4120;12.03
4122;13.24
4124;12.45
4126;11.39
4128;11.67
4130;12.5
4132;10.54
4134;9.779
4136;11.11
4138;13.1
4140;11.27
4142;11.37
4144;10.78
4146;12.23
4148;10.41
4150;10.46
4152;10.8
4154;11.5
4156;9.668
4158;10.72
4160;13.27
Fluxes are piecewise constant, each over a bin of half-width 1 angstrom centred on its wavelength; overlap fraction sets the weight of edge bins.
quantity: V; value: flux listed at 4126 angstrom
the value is 11.39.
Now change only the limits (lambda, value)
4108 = 9.118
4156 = 9.668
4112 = 12.12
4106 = 11.2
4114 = 10.03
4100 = 8.695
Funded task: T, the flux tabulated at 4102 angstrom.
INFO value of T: 9.647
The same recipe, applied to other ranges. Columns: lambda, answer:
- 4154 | 11.5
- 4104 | 9.715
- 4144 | 10.78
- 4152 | 10.8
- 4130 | 12.5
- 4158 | 10.72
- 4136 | 11.11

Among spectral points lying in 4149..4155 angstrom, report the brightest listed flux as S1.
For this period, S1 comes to 11.5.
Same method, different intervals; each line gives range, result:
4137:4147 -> 13.1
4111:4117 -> 12.35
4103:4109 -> 11.2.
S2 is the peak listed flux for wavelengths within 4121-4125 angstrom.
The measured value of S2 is 13.24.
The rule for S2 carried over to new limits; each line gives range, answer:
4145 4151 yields 12.23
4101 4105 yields 9.715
